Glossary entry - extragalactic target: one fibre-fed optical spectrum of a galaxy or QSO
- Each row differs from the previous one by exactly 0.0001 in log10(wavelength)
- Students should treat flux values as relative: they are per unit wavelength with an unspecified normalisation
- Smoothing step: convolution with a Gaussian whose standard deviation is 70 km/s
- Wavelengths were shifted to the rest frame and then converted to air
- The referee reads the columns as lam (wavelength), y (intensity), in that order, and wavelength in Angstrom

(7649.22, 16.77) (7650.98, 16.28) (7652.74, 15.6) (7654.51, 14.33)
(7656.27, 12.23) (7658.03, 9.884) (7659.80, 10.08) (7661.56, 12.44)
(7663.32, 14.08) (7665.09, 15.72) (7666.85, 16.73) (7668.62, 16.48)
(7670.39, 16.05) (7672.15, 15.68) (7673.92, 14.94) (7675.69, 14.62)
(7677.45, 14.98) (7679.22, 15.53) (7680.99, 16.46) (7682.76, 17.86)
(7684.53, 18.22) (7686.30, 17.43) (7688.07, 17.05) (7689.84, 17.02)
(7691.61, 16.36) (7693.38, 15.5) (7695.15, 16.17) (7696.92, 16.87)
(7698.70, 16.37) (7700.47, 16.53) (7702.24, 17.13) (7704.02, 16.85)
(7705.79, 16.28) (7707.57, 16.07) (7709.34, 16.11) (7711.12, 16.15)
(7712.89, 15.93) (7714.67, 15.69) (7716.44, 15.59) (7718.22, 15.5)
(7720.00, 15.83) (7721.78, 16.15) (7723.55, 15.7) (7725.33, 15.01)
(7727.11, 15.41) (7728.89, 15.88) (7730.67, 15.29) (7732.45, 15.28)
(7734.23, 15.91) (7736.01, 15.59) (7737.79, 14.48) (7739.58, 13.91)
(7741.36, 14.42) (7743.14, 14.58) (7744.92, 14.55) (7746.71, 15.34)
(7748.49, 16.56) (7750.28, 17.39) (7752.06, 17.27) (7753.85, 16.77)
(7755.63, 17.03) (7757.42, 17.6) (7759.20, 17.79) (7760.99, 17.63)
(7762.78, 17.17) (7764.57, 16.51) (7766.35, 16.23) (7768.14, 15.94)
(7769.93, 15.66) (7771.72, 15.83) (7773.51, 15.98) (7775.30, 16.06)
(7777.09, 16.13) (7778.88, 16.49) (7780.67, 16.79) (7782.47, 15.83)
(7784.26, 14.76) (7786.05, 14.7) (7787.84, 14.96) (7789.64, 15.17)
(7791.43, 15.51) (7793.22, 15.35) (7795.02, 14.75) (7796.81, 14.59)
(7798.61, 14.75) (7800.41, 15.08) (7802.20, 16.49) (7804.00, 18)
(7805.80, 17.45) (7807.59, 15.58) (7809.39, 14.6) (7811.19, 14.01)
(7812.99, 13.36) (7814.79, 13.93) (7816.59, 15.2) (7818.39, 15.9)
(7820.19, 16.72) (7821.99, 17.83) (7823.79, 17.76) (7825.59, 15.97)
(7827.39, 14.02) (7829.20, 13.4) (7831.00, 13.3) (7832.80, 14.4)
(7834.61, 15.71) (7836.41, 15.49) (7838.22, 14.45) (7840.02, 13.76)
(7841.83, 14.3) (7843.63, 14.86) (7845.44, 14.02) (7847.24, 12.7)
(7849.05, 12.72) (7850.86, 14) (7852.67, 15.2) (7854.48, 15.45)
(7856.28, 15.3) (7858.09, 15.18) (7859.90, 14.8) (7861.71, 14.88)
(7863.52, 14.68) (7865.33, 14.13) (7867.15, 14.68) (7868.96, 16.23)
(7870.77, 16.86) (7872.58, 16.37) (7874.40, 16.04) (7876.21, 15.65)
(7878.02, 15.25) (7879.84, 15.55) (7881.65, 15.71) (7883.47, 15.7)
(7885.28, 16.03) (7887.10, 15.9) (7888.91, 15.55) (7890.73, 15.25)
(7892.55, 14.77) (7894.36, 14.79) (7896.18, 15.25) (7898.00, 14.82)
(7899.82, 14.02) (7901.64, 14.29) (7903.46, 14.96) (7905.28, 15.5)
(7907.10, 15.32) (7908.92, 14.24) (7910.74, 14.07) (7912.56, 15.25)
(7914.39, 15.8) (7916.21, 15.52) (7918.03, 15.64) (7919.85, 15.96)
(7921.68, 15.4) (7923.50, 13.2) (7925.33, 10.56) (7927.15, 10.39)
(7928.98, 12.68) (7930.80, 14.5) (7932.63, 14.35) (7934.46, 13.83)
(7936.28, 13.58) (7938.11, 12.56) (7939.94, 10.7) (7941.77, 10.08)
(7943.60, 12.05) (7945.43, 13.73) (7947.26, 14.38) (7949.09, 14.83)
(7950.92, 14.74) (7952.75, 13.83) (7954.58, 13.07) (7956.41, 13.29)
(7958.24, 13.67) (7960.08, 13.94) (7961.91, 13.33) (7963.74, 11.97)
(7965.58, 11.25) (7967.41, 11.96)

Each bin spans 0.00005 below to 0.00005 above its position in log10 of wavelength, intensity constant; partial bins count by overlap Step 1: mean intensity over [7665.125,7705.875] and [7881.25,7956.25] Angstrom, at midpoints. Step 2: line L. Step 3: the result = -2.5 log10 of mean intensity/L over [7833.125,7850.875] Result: 0.05 mag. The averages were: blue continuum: 16.4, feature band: 14.2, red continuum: 14.2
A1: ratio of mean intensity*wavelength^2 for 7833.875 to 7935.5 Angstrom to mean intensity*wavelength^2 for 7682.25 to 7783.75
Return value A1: 0.95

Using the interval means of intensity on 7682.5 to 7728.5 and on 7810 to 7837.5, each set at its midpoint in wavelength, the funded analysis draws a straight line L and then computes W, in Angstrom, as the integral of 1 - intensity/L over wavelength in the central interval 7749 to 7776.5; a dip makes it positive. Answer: -1.71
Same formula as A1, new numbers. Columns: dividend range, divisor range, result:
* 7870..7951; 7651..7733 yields 0.98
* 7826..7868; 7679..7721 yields 0.91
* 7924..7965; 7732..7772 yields 0.85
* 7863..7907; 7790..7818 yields 1.03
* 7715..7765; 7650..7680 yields 1.12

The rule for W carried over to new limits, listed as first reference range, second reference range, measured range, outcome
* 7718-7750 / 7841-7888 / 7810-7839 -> 0.14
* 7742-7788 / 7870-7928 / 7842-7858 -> 1.15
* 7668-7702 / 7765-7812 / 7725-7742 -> 0.94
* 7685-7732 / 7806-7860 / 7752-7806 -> -2.42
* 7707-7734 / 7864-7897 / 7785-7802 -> 0.63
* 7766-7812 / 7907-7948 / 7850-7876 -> -1.32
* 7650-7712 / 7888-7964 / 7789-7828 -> -2.15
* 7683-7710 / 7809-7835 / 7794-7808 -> -0.46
